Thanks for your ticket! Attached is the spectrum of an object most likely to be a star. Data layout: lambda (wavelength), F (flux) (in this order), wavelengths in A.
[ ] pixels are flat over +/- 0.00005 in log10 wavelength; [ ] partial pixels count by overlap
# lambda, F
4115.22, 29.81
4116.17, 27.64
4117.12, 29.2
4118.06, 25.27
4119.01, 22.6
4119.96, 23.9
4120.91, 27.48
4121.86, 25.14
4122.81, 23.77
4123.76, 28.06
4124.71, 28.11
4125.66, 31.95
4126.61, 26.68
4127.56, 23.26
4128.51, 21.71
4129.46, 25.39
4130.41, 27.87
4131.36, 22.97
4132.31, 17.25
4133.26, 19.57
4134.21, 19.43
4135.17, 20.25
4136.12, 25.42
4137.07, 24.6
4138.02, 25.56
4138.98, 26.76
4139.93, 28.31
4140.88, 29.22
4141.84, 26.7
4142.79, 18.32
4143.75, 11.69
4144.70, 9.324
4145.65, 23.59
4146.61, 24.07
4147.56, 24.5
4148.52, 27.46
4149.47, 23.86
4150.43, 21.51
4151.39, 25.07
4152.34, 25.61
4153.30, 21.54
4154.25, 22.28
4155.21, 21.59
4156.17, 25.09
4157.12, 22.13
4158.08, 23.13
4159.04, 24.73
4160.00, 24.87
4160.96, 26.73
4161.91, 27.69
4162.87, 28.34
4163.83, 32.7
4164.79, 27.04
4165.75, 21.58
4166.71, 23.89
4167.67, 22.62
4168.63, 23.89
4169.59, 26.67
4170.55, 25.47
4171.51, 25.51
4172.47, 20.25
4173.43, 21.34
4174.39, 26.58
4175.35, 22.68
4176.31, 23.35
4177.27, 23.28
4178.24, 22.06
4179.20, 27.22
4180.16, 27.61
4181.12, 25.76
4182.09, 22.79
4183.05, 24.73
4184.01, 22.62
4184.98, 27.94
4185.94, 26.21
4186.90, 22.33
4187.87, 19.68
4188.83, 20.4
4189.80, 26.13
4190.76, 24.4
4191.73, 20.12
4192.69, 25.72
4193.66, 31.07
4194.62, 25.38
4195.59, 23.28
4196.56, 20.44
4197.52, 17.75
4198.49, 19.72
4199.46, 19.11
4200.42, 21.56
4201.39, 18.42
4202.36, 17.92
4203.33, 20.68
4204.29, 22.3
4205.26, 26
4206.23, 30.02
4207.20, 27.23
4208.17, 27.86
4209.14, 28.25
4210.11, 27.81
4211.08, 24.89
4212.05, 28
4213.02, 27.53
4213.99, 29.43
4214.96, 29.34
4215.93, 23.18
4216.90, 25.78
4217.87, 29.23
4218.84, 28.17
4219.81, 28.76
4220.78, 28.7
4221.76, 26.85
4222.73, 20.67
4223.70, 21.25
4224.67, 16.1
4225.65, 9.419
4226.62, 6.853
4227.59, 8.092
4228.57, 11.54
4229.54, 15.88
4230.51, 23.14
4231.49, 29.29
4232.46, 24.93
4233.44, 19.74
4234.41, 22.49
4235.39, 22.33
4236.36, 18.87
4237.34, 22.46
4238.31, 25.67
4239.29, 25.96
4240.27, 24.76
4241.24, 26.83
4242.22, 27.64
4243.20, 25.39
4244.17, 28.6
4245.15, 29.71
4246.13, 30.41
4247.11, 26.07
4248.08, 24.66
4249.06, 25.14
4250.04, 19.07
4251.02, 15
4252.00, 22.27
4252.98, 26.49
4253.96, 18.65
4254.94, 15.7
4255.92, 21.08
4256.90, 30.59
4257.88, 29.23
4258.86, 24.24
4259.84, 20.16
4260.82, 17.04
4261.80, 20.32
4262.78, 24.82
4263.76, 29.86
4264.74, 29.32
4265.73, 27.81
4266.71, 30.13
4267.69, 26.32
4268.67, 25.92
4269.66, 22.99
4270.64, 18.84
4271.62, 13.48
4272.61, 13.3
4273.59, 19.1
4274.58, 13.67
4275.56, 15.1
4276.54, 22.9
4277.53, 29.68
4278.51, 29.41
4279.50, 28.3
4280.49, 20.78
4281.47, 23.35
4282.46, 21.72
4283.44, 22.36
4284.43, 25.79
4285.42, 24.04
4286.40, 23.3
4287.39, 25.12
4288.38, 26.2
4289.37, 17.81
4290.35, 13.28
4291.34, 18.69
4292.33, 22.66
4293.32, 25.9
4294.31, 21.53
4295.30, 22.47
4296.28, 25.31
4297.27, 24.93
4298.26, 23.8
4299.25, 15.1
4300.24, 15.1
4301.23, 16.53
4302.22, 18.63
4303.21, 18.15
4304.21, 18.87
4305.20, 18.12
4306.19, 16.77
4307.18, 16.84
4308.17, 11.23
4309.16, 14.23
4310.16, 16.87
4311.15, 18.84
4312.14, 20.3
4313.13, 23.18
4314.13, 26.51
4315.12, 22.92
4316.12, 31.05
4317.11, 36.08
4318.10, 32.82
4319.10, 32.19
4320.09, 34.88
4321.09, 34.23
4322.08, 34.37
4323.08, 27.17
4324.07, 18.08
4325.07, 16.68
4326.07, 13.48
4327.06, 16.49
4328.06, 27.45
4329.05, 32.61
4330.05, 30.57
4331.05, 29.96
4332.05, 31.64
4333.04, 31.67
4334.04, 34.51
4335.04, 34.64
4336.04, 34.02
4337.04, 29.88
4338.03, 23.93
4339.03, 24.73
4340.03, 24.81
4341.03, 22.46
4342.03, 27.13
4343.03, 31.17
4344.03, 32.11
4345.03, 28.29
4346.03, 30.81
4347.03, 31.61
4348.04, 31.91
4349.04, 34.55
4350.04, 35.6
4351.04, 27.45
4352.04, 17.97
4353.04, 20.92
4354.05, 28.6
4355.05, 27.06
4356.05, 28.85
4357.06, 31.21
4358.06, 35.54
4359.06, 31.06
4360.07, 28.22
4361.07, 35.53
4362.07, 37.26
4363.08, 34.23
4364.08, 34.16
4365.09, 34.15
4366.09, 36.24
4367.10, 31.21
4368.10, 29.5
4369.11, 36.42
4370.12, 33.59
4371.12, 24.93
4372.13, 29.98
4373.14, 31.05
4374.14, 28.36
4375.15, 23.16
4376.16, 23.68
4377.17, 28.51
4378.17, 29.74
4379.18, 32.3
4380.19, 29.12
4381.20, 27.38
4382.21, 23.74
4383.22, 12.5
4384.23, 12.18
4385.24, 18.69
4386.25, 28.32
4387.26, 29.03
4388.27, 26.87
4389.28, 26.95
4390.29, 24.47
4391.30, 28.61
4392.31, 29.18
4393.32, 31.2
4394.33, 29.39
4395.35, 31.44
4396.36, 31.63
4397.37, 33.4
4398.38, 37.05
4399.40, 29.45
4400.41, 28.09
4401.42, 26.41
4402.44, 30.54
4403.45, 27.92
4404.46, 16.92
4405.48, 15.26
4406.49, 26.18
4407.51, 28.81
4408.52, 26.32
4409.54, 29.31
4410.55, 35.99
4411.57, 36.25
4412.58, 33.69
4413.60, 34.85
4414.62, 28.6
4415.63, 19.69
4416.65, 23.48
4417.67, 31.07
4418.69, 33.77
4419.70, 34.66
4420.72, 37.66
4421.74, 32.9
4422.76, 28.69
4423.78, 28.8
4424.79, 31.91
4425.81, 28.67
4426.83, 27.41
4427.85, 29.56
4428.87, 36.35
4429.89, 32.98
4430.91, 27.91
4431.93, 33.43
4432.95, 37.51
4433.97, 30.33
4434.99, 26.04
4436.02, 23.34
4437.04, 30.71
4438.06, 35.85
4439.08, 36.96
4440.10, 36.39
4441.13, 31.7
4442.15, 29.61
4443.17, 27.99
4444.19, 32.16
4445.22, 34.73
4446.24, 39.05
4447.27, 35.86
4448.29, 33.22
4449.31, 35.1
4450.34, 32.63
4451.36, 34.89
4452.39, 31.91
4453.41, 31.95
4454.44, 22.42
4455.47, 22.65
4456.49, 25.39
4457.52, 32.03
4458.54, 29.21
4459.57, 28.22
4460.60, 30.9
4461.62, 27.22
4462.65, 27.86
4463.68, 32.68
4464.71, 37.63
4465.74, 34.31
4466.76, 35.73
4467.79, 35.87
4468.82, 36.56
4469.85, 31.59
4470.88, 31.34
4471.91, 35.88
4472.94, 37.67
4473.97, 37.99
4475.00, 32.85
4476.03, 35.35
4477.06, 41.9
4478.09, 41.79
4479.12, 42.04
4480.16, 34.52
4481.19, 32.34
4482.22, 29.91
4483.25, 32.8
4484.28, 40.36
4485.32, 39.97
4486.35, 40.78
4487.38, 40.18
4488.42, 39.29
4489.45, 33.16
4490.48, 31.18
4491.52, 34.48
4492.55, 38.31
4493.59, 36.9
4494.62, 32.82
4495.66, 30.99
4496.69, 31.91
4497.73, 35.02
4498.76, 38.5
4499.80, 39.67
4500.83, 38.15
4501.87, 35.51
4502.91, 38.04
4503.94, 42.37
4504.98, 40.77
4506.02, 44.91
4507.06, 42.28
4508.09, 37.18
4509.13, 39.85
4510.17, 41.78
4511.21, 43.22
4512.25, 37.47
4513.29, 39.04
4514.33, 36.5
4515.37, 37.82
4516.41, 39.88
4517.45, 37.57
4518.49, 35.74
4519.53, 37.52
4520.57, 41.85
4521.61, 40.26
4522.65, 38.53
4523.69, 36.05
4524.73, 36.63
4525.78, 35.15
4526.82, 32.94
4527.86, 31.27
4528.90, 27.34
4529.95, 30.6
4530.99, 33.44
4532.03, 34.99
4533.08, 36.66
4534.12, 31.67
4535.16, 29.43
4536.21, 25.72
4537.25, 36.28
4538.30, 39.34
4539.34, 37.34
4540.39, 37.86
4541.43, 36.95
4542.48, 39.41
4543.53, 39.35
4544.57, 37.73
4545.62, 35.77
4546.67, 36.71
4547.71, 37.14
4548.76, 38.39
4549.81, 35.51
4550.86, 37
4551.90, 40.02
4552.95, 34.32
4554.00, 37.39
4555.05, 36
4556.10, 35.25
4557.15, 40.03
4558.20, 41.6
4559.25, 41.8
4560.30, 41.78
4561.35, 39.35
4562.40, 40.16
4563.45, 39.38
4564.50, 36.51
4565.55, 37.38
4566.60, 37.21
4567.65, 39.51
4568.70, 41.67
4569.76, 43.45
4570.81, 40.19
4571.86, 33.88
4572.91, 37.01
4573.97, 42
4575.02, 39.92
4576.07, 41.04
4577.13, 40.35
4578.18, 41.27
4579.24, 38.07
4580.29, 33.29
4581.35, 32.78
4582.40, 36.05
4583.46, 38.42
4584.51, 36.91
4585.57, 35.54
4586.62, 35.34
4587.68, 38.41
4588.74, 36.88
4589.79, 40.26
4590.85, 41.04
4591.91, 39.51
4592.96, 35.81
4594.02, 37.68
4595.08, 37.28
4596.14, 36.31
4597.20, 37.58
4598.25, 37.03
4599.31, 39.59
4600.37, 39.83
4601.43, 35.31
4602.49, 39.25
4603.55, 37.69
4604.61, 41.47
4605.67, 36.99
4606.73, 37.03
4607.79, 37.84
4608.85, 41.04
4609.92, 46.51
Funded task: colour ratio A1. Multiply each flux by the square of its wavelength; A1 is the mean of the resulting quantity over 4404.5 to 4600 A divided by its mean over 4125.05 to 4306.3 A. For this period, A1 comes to 1.7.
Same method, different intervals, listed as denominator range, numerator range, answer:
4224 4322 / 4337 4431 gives 1.37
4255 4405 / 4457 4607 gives 1.56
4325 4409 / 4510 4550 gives 1.37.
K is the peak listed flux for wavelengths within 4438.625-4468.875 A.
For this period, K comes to 39.05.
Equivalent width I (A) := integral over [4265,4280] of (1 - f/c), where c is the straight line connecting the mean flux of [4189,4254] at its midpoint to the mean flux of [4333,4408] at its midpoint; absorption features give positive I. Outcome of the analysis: 1.6 A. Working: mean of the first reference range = 23.4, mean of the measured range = 22.6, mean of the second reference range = 28.7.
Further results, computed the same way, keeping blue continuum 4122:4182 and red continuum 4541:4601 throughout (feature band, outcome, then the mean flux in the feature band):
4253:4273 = 3.39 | 23.1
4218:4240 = 4.73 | 21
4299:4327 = 7.07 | 22.1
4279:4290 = 1.99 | 23.4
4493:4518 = -1.58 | 38.2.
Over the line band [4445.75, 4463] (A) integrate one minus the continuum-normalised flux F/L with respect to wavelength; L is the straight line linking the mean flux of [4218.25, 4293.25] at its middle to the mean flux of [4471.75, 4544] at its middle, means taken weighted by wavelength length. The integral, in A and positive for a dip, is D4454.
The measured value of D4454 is 1.6 A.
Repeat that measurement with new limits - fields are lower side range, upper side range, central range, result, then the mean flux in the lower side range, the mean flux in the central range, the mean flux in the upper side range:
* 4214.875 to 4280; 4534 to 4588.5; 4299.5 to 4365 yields 0.64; 22.9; 26.7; 37.6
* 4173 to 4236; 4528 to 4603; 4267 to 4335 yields 9.94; 23.2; 23.1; 37.3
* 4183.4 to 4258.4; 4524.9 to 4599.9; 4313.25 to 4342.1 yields -0.45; 23.4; 28.1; 37.1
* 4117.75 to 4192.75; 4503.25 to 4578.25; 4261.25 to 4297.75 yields 7.19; 24.1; 22.9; 37.8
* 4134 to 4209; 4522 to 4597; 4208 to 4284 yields 8.70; 23.8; 23.3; 37.1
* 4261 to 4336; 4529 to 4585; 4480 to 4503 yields -1.38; 23.5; 35.8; 37.3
